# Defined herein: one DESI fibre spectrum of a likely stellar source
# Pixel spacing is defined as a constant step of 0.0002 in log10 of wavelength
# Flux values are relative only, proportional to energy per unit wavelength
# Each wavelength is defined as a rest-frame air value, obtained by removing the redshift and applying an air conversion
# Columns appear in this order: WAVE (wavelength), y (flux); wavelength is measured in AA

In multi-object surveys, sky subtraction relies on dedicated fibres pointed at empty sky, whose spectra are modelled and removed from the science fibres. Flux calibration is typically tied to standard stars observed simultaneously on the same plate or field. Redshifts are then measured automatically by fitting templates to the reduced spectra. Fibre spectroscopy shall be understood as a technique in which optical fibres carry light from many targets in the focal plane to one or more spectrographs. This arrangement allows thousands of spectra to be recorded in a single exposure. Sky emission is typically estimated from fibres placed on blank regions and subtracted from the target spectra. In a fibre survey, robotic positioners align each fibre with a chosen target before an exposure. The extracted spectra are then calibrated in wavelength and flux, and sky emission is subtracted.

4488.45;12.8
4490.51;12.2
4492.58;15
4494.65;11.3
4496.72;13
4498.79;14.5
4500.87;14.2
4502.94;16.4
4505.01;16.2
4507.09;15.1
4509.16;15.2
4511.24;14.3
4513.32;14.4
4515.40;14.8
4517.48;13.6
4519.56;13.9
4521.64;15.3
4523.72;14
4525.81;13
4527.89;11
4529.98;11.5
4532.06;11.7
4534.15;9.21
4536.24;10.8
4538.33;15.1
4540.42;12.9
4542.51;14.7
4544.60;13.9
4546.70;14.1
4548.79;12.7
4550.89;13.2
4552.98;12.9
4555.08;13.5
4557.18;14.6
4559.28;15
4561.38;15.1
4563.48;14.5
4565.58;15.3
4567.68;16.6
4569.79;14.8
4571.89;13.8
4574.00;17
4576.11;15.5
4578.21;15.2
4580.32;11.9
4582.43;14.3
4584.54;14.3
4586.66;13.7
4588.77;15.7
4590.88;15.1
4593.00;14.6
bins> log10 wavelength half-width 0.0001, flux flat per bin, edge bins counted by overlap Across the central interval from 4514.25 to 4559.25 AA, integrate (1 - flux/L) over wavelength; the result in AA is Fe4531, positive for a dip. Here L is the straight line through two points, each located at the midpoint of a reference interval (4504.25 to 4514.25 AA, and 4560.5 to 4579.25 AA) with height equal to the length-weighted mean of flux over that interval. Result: 5.77 AA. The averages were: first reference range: 15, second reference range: 15.3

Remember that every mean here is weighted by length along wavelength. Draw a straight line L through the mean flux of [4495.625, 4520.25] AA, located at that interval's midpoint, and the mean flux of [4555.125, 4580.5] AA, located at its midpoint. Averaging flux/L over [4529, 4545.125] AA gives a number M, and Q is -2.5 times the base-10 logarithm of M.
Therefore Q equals 0.19 mag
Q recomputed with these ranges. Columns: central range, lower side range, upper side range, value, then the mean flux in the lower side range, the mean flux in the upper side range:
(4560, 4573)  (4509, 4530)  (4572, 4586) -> -0.044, 13.8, 14.6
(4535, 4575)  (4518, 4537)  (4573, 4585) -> -0.047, 12.3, 14.7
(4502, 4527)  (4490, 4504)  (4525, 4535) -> -0.172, 13.9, 11.3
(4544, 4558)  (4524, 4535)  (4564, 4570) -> 0.024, 11.5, 15.6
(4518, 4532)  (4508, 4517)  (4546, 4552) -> 0.091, 14.6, 13.3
